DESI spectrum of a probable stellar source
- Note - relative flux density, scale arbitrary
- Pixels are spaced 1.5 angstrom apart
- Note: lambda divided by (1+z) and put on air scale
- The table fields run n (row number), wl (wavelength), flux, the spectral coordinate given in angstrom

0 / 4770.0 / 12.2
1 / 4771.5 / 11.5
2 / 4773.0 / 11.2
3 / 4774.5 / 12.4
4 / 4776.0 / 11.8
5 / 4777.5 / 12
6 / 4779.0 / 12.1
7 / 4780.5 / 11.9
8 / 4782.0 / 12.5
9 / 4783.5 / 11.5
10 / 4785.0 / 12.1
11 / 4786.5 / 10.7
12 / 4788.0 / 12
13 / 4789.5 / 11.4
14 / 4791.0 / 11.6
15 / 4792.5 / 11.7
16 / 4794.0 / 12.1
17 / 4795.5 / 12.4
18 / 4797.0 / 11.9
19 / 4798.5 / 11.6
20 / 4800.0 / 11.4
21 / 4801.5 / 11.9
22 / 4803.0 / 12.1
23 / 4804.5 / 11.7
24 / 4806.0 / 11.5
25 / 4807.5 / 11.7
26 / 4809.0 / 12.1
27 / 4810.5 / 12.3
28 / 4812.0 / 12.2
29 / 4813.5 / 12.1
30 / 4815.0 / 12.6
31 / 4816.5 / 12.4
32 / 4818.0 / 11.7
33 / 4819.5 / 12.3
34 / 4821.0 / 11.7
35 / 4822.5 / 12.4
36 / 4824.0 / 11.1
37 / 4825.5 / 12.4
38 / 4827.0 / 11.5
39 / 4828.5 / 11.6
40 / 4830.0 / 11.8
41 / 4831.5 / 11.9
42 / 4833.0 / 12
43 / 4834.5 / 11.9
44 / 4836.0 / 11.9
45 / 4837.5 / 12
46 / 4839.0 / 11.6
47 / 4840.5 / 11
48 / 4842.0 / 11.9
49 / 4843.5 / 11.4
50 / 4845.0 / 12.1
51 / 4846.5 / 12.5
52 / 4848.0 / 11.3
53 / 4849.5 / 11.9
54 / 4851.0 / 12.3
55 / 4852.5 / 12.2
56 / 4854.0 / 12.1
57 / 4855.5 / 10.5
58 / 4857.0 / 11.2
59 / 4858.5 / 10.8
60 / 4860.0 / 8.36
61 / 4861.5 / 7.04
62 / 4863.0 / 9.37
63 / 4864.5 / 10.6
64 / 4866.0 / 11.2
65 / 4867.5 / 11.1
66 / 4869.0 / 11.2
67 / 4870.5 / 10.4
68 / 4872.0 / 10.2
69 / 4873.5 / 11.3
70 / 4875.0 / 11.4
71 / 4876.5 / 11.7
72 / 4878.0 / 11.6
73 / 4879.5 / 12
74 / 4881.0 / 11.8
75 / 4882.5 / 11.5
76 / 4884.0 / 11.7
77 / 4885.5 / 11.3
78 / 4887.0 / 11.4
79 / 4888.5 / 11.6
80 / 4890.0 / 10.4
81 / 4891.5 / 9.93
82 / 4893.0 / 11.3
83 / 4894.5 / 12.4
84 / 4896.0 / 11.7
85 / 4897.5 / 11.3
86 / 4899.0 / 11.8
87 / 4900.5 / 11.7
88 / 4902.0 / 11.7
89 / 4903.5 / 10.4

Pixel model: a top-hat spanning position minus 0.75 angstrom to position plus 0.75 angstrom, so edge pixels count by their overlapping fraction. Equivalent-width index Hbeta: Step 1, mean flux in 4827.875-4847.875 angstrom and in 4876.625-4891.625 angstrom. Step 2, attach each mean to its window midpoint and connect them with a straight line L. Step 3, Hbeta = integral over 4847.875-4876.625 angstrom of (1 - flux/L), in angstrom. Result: 2.0 angstrom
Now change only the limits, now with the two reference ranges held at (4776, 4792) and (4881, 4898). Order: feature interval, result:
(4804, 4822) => -0.6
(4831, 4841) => -0.2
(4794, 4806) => -0.1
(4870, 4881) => 0.1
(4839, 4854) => -0.4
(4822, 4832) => -0.2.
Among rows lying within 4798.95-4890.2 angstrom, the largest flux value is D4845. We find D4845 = 12.6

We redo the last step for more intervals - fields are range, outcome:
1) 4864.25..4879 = 11.7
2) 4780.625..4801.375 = 12.5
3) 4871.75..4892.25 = 12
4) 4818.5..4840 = 12.4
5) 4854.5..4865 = 11.2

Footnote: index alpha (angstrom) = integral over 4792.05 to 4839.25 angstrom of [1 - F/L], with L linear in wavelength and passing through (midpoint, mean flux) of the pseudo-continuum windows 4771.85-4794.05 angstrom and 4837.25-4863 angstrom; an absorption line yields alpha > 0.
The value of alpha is -1.9 angstrom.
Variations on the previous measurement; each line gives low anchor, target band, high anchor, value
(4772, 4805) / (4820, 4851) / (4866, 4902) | -0.6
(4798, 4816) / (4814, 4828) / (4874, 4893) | -0.2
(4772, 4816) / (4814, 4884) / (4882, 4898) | 0.9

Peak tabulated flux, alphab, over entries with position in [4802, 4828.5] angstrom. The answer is 12.6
